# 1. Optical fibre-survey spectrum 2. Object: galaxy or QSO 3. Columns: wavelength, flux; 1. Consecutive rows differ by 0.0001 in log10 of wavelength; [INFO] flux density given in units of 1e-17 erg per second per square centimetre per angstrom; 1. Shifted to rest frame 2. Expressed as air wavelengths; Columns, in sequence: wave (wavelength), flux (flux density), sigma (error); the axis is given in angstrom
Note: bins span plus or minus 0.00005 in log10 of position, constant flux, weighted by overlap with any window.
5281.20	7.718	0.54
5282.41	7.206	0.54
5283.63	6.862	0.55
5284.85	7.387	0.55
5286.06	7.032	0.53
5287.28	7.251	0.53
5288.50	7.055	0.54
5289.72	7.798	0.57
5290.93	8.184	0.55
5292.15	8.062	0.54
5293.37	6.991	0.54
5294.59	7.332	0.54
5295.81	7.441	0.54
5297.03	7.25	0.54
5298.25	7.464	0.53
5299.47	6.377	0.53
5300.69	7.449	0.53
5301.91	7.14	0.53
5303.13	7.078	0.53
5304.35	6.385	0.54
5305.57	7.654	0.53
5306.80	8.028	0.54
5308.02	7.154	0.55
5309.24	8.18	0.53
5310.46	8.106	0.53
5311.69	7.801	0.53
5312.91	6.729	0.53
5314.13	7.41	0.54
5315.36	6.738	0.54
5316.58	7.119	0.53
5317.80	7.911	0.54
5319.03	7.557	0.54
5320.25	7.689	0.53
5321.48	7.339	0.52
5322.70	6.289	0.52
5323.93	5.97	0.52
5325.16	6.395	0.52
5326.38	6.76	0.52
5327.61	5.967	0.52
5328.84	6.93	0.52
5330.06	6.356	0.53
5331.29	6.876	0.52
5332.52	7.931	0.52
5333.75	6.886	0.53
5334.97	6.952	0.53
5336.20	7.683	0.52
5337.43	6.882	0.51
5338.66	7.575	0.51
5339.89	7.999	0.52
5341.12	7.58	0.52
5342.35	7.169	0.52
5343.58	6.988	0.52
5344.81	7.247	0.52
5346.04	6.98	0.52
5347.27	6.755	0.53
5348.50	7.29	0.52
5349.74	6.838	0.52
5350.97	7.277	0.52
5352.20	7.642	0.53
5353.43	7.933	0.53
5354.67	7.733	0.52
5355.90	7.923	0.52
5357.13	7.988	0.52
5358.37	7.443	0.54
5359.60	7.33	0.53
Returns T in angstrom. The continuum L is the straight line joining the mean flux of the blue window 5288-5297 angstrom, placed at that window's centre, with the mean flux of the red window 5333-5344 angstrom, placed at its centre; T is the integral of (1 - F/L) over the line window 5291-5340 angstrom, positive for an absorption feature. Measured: 1.5 angstrom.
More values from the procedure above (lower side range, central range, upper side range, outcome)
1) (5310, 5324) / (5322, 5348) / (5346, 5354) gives 1.1 angstrom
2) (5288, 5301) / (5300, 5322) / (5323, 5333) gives -1.3 angstrom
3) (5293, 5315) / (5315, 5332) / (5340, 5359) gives 1.2 angstrom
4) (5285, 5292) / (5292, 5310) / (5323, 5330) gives -0.5 angstrom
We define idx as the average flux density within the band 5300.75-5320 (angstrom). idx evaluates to 7.41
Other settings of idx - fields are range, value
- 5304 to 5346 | 7.19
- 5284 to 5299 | 7.42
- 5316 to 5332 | 6.86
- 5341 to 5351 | 7.09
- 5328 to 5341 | 7.2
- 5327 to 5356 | 7.21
